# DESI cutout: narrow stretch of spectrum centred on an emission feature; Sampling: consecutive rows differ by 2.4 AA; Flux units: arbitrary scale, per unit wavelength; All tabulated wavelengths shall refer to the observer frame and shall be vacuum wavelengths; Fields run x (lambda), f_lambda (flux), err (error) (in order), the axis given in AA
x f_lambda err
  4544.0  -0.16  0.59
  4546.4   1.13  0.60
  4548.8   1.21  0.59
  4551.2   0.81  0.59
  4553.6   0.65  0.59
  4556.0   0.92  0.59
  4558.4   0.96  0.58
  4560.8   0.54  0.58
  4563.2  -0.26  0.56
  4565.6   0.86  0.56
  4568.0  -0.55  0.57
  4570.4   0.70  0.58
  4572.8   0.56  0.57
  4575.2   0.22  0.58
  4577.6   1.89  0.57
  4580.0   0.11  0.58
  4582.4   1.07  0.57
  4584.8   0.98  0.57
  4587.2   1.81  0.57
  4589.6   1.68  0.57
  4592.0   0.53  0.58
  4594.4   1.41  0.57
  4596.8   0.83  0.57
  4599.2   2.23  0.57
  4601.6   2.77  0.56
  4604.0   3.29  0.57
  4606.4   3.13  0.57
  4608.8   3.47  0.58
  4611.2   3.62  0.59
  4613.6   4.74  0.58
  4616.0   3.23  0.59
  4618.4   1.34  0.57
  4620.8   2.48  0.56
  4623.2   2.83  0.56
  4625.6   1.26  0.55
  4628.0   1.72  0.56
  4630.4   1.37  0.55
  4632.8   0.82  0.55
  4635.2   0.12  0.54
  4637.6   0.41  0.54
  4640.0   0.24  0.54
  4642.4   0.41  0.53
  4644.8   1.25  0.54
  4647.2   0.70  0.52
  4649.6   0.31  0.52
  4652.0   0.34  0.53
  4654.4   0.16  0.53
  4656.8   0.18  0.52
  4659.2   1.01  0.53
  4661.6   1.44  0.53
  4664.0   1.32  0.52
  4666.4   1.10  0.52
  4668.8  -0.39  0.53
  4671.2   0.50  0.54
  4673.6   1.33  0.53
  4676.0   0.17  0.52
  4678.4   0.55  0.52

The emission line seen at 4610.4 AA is C IV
